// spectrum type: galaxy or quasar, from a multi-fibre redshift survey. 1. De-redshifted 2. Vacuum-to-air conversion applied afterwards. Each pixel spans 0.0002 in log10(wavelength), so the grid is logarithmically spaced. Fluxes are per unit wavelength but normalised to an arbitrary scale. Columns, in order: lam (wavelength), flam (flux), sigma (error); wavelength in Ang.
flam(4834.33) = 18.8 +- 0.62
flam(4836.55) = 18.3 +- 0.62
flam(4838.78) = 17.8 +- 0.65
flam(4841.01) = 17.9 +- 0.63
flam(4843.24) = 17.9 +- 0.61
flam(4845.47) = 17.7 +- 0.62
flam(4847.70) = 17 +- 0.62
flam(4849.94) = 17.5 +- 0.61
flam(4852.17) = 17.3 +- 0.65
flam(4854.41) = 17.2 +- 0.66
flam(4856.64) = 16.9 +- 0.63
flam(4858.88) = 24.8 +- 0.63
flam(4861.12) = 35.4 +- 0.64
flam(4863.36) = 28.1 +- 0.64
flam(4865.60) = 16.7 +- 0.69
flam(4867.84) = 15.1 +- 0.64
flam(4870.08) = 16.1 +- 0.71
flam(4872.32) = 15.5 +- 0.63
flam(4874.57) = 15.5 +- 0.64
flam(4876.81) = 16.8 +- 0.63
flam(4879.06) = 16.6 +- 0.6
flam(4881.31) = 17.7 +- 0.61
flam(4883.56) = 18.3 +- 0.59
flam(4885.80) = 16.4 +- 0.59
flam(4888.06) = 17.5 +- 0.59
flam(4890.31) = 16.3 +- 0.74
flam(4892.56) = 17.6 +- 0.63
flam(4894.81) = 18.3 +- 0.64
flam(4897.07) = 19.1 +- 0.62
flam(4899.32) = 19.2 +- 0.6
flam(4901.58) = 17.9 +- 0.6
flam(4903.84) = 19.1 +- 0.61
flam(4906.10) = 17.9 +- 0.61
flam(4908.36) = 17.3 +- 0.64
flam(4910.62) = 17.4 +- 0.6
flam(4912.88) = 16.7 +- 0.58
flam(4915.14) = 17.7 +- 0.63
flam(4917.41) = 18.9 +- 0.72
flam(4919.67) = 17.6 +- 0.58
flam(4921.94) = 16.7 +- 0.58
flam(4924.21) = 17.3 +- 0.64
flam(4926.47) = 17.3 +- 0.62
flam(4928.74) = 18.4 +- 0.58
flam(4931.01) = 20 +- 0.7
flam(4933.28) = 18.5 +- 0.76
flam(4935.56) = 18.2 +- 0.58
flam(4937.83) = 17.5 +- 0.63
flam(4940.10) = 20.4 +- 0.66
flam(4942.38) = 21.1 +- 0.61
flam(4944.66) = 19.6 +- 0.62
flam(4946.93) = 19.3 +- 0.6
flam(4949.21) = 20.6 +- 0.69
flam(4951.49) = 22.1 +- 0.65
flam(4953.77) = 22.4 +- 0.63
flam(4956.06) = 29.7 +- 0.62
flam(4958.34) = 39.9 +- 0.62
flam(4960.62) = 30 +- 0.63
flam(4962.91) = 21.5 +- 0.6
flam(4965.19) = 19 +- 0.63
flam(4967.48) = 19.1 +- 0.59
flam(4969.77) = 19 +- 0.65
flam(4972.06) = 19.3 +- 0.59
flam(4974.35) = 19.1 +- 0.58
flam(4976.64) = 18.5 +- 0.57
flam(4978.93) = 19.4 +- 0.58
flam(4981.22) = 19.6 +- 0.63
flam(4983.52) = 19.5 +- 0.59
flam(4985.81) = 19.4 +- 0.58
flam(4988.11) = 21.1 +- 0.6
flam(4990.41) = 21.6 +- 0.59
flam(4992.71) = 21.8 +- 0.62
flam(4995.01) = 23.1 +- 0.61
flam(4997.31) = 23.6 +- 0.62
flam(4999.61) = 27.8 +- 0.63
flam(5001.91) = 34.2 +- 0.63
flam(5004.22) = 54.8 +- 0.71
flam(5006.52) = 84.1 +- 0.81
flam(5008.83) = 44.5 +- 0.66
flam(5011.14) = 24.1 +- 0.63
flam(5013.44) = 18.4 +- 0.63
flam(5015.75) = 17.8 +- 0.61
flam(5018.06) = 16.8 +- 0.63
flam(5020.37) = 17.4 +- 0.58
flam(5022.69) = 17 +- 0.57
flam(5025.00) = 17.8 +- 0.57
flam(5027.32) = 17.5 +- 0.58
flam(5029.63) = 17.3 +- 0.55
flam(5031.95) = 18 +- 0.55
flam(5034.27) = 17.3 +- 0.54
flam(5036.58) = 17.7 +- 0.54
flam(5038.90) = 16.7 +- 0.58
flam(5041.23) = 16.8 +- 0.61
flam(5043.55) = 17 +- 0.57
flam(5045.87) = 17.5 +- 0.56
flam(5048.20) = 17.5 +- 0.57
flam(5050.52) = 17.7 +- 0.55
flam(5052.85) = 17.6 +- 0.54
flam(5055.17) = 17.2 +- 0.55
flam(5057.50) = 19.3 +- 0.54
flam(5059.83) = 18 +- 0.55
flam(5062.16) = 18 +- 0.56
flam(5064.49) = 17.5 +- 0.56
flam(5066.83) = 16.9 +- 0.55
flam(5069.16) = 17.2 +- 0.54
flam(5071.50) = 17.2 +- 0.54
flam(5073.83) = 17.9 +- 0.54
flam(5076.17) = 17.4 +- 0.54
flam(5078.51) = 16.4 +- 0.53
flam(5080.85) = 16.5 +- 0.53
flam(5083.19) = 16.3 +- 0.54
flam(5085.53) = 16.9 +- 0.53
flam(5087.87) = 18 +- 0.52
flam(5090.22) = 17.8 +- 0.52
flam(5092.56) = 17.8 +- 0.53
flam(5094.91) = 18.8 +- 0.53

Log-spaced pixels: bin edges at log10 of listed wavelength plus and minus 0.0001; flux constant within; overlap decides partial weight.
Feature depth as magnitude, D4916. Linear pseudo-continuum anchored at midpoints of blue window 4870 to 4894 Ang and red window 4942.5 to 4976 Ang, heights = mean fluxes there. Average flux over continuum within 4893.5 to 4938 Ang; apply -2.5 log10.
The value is 0.08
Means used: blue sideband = 16.8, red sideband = 22.8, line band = 18.1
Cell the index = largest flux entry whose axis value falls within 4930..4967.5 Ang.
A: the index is 39.9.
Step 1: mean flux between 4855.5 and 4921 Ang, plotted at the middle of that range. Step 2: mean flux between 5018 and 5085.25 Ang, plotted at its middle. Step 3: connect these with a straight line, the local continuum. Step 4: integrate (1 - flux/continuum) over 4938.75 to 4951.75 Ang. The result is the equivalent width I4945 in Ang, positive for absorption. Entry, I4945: -1.6 Ang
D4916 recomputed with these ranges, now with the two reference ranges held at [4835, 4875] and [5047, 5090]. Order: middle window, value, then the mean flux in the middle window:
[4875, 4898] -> 0.09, 17.4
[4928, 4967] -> -0.21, 22.2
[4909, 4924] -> 0.07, 17.5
